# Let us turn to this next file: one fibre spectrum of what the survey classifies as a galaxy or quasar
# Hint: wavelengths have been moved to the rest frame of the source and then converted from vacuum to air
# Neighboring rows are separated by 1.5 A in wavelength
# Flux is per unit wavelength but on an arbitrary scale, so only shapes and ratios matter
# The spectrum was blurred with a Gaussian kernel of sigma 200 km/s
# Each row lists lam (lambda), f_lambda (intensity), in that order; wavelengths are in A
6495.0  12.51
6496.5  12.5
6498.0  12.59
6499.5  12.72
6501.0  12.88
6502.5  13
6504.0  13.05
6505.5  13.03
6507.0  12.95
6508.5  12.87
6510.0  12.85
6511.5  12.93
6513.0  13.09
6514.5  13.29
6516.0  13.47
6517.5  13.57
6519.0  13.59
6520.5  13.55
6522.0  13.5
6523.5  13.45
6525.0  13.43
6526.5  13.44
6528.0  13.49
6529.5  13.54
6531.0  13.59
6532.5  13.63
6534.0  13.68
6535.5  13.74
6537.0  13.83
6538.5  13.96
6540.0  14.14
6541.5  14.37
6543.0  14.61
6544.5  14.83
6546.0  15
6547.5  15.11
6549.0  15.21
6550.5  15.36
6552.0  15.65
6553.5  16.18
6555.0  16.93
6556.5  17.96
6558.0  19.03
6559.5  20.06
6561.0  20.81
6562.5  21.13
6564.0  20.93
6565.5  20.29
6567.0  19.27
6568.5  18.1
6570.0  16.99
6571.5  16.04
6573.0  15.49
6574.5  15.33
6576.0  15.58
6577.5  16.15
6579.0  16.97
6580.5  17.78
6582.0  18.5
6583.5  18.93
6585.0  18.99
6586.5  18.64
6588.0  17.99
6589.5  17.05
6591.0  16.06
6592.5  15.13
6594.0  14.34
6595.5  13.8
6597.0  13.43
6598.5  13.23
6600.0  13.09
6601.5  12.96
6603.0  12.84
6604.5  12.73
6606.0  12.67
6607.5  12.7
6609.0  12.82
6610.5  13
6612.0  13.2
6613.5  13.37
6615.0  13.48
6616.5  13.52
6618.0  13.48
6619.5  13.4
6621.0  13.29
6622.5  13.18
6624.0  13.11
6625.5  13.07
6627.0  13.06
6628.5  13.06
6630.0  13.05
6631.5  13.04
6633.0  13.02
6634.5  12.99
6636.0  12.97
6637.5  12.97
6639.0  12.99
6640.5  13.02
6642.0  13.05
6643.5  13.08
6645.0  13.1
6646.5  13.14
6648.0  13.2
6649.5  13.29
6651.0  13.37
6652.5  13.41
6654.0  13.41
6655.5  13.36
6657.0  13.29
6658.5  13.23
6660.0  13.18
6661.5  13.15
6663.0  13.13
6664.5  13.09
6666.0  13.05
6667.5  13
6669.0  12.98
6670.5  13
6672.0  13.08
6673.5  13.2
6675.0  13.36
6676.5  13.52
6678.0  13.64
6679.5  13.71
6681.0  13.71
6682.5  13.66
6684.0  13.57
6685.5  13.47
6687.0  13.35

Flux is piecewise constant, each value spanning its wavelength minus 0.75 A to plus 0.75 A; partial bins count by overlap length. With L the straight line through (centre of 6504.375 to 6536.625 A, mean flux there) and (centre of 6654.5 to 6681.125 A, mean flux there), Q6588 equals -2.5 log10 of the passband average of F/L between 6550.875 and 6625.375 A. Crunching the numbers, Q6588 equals -0.19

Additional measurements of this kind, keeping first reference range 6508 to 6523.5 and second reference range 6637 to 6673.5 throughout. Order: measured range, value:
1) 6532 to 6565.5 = -0.225 mag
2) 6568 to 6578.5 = -0.221 mag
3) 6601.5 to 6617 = 0.014 mag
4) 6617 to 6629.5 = -0.002 mag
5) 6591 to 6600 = -0.070 mag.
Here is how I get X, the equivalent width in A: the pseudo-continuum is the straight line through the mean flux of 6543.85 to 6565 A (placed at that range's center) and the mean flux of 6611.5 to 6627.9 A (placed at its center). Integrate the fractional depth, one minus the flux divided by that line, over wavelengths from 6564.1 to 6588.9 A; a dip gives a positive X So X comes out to -2.46 A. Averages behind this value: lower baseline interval 17.5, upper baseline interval 13.3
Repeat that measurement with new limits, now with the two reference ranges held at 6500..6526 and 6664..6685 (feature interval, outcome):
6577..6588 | -4.0 A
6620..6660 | 0.5 A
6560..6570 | -5.0 A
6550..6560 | -3.1 A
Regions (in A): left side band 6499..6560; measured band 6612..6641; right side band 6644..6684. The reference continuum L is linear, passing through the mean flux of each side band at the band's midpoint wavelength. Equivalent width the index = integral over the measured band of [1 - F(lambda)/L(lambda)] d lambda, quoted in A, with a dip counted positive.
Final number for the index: 0.83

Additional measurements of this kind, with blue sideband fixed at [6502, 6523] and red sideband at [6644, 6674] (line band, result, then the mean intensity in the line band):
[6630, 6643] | 0.2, 13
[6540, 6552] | -1.6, 14.9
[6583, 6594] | -3.4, 17.3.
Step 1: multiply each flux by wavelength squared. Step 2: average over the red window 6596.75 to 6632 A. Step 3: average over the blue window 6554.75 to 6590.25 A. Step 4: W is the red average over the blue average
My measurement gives 0.73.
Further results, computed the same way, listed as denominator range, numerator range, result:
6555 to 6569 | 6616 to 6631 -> 0.69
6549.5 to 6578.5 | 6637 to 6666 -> 0.76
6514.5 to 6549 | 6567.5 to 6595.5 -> 1.23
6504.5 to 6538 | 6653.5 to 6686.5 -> 1.04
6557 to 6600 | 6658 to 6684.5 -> 0.79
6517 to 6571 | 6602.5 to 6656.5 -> 0.86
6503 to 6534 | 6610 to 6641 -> 1.02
